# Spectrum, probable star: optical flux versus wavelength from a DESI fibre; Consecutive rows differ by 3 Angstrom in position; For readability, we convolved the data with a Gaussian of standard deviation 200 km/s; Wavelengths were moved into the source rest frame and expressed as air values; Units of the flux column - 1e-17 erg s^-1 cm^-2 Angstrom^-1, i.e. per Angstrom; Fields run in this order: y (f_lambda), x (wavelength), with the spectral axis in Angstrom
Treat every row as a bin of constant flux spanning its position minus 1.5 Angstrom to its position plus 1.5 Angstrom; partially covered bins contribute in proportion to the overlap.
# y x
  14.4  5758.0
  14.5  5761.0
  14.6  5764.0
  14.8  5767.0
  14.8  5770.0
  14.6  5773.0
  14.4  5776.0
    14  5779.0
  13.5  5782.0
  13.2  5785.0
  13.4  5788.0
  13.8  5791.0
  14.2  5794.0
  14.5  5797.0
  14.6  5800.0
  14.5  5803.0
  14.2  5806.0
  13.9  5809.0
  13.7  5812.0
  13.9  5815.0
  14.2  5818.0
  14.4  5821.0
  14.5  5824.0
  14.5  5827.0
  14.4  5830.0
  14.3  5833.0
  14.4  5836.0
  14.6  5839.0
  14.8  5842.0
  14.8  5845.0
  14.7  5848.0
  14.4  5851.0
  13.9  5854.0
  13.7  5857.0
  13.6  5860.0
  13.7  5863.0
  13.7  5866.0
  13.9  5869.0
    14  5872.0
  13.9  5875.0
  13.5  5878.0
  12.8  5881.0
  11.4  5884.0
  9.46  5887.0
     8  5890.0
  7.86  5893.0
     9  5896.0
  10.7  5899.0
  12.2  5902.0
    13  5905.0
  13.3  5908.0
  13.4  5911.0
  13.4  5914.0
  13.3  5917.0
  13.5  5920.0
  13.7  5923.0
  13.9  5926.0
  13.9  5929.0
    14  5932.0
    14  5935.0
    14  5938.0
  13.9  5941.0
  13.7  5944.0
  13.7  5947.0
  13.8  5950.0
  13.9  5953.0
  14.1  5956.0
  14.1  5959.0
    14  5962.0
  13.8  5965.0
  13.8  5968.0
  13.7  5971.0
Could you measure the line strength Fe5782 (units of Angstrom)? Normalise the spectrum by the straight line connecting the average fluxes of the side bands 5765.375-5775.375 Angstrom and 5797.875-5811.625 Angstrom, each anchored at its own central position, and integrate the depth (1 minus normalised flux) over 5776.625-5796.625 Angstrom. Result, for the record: 1.0 Angstrom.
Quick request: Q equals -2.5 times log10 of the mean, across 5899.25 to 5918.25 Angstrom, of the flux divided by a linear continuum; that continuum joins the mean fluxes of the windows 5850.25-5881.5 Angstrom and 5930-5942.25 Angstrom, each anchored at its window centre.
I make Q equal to 0.08 mag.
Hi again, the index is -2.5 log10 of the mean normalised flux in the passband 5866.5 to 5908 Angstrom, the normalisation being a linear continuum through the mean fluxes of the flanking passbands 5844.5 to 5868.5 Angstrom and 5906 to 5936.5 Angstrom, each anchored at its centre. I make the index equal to 0.19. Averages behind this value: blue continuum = 14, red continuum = 13.6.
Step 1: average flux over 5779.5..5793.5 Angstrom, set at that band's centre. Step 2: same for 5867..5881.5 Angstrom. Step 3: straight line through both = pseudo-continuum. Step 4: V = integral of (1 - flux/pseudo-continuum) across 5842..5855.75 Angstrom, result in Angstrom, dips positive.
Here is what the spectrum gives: -0.8 Angstrom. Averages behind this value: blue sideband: 13.6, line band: 14.5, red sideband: 13.7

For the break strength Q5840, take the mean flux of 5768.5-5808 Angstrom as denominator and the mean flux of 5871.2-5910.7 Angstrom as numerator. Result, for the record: 0.81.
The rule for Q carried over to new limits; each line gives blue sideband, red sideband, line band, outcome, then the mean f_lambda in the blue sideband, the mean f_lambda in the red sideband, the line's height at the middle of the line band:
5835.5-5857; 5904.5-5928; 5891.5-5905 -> 0.31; 14.5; 13.5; 13.7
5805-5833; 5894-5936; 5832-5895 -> 0.04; 14.2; 12.9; 13.6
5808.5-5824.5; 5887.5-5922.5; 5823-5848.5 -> -0.08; 14.1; 11.6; 13.5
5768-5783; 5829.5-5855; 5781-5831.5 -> 0.02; 14.3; 14.5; 14.4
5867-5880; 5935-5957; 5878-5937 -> 0.14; 13.8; 13.9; 13.8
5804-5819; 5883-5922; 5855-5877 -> -0.11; 14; 11.5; 12.5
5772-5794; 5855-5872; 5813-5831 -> -0.04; 13.8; 13.8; 13.8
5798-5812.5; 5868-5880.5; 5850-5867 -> 0.00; 14.2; 13.7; 13.9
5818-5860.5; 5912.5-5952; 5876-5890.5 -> 0.24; 14.4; 13.8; 14.1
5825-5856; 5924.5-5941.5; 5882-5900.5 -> 0.44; 14.5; 14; 14.2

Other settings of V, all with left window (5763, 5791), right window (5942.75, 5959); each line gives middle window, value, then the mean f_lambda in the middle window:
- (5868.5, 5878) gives 0.07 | 13.9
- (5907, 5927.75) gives 0.60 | 13.5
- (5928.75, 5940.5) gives -0.07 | 14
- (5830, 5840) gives -0.28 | 14.4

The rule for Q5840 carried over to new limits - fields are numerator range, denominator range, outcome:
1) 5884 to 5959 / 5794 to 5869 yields 0.89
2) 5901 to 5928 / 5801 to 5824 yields 0.94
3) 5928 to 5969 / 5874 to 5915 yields 1.21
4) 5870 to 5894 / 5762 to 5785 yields 0.80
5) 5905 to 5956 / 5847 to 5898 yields 1.10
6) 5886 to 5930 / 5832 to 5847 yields 0.82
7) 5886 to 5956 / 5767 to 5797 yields 0.90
